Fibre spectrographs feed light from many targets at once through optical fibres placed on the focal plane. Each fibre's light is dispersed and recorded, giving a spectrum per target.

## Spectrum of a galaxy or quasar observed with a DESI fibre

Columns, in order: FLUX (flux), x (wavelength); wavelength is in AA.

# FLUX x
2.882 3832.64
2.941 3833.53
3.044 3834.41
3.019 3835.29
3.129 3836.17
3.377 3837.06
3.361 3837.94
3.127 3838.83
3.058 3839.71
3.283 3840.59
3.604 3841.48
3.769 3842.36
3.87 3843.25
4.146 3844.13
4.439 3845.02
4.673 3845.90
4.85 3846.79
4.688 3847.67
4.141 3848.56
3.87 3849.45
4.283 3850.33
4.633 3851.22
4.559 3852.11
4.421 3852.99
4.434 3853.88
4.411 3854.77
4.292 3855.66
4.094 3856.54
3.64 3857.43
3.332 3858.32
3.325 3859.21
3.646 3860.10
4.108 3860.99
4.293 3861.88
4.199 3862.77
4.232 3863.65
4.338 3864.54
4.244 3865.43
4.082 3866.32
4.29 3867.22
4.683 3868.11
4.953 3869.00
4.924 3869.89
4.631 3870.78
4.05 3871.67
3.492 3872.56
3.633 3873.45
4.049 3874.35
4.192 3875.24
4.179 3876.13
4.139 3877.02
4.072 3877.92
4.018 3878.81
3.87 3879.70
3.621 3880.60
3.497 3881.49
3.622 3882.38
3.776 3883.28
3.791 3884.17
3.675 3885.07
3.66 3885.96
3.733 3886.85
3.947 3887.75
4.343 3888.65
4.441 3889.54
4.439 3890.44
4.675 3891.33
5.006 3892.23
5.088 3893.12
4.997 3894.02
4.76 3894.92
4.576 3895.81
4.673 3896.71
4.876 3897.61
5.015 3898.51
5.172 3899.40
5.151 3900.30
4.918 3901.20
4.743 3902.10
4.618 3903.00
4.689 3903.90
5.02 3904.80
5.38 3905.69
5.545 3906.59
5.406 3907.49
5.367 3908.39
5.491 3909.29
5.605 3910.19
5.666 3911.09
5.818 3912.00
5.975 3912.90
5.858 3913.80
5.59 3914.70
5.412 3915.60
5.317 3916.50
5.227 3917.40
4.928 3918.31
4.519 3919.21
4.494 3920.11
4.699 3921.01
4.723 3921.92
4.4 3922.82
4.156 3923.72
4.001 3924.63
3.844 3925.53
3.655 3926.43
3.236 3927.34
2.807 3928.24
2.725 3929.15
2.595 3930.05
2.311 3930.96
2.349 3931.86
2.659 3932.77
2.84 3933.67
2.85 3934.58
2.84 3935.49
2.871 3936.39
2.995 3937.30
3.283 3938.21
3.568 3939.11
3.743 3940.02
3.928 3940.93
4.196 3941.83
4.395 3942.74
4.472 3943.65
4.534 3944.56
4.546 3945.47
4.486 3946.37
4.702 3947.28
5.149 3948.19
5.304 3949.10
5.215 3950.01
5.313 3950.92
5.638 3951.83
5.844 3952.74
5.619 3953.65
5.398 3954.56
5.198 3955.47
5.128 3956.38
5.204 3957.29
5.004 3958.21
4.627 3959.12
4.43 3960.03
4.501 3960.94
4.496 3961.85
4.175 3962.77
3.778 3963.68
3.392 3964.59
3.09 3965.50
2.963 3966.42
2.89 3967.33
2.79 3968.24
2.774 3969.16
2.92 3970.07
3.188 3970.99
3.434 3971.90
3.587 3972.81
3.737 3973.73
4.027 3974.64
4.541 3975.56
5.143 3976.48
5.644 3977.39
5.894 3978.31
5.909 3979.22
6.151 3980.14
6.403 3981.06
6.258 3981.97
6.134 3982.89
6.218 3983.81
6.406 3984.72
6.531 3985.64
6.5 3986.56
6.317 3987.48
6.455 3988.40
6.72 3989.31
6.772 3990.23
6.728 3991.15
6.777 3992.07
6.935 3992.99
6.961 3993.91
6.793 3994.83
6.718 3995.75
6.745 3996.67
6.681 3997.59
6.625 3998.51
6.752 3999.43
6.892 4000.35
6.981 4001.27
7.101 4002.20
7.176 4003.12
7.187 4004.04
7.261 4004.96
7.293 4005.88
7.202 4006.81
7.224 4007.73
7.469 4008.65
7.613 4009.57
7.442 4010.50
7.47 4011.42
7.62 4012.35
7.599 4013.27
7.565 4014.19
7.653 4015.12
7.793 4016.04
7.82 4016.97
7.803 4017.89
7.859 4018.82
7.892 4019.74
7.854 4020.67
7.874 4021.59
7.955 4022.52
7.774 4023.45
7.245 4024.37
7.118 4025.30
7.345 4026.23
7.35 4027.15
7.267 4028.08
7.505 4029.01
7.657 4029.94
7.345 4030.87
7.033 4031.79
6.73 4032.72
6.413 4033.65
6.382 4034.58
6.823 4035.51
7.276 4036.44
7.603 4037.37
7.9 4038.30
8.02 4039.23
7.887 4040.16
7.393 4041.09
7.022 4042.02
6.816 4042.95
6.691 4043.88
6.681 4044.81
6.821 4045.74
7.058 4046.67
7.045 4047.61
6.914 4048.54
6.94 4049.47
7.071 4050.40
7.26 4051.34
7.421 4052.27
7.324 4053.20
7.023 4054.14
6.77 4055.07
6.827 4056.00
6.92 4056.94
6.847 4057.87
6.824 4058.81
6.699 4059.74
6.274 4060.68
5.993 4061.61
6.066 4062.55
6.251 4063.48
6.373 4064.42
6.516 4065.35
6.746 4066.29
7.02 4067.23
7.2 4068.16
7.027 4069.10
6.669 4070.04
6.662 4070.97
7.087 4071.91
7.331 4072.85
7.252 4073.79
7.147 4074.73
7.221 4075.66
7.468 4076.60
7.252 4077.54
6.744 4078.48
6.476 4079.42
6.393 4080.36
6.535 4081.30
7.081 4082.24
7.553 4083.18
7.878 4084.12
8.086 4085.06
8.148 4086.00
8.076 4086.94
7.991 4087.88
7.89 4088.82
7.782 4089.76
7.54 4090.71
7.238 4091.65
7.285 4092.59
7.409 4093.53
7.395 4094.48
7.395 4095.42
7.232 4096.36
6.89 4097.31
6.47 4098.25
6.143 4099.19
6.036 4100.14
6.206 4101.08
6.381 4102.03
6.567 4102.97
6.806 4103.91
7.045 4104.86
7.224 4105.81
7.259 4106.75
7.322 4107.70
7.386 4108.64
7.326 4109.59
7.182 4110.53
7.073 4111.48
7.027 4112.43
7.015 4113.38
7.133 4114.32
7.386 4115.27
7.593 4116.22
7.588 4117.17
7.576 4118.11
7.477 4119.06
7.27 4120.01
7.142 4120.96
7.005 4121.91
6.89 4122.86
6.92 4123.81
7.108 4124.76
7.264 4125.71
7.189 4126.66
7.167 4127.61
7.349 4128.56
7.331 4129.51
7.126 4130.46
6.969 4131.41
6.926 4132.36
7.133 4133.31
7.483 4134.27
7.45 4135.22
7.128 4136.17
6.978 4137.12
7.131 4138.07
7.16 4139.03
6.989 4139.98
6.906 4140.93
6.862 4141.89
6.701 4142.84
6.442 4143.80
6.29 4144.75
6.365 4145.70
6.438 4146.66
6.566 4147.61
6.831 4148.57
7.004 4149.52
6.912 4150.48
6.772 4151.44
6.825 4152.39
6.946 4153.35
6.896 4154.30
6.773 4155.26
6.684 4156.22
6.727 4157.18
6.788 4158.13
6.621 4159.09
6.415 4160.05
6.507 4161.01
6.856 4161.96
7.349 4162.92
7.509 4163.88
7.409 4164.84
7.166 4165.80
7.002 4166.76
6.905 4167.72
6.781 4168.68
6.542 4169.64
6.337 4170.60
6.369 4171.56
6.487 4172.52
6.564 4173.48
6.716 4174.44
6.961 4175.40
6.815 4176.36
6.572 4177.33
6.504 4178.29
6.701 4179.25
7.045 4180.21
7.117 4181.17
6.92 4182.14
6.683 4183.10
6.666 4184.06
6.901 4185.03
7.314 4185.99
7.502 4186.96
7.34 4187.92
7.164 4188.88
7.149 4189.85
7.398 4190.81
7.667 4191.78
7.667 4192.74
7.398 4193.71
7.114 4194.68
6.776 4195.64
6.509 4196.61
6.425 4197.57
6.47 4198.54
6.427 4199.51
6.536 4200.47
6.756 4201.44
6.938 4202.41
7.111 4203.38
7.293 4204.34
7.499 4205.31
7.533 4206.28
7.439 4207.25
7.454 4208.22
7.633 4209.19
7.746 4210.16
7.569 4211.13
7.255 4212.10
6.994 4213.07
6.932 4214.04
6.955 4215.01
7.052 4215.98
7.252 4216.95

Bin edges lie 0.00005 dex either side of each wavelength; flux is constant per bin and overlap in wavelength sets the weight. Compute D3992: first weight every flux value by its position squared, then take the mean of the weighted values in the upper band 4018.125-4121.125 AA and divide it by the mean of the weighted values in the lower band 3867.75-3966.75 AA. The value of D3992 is 1.8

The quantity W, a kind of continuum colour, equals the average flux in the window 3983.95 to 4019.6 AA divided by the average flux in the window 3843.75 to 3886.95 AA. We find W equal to 1.72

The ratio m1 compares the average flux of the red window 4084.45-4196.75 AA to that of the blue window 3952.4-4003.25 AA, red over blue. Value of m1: 1.3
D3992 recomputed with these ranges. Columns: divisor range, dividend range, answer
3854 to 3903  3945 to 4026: 1.48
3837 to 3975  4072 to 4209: 1.86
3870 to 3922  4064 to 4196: 1.69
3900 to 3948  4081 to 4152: 1.81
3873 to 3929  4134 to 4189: 1.71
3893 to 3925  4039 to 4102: 1.51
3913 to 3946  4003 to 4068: 1.93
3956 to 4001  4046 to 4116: 1.40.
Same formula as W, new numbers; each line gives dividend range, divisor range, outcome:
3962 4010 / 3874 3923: 1.22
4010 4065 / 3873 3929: 1.57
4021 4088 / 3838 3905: 1.68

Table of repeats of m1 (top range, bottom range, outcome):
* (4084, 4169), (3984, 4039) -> 0.98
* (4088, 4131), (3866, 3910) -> 1.59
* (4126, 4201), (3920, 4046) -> 1.22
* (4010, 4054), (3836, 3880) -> 1.80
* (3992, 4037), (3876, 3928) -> 1.57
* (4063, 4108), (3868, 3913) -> 1.55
